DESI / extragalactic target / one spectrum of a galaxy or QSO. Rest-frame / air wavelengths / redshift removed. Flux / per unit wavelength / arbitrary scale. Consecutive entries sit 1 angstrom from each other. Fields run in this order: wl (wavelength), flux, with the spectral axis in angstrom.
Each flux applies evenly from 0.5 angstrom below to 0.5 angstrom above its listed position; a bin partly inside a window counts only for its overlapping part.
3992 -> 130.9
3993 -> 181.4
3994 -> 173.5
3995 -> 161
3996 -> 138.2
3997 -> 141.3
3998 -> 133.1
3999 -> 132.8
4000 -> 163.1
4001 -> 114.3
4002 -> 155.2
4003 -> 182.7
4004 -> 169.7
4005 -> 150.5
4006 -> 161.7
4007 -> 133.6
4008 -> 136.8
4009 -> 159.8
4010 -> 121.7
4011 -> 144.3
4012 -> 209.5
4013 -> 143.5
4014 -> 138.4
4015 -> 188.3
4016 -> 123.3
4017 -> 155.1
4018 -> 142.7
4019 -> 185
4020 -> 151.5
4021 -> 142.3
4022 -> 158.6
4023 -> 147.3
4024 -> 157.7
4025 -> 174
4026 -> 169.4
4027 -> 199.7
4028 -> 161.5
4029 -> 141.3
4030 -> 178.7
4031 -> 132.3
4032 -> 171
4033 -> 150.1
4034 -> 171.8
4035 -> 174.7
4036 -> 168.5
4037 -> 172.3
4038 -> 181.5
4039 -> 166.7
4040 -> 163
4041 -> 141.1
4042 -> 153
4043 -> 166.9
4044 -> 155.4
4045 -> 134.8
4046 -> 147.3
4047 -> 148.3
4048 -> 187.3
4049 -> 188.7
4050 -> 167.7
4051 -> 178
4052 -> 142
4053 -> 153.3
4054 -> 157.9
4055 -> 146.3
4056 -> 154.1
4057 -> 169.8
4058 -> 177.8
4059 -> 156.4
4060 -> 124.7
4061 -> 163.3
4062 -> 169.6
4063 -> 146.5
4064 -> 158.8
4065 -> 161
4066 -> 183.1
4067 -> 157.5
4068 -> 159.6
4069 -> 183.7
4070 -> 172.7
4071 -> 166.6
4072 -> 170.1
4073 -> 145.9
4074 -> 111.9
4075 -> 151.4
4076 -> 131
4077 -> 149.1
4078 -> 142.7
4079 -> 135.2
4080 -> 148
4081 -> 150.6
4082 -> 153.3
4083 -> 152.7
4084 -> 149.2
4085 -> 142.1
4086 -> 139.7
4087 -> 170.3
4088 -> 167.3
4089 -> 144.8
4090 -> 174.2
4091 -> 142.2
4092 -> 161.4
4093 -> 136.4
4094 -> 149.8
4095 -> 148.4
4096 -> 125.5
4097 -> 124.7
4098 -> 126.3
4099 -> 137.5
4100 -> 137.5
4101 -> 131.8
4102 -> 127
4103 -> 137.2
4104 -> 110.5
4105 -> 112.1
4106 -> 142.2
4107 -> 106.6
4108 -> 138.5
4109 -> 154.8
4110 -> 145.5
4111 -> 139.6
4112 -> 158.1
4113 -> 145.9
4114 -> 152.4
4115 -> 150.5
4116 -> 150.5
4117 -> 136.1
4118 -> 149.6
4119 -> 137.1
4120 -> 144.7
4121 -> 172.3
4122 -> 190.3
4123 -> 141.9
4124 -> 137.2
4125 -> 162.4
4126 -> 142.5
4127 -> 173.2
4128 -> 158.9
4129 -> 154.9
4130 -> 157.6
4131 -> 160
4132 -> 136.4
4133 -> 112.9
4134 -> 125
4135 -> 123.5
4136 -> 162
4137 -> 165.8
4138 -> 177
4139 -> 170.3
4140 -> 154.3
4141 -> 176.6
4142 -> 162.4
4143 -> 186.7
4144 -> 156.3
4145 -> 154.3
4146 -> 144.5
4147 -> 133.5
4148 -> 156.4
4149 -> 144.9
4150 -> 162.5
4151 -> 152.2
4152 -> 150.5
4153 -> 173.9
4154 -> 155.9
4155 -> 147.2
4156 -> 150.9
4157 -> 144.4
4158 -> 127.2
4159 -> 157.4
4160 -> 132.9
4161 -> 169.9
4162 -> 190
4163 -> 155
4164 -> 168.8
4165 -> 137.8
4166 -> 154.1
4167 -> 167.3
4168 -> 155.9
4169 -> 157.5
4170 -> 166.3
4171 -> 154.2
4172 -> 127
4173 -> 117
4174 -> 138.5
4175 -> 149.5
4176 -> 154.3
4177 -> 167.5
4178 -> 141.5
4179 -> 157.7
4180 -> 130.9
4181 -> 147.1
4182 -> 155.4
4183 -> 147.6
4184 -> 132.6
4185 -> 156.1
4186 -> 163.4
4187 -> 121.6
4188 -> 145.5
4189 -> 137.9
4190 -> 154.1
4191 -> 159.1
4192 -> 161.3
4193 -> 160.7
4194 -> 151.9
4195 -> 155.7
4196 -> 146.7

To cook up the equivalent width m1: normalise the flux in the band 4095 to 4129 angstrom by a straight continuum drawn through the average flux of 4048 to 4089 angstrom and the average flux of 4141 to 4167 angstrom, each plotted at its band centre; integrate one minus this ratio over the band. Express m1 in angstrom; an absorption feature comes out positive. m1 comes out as 2.9 angstrom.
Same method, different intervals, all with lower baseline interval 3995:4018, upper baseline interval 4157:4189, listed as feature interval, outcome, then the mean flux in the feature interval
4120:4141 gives -0.6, 154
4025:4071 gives -3.9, 163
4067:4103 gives 0.6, 147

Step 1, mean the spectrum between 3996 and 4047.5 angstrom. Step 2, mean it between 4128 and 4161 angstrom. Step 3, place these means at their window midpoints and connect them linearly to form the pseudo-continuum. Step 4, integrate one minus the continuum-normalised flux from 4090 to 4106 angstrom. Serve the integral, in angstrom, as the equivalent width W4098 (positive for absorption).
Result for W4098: 1.92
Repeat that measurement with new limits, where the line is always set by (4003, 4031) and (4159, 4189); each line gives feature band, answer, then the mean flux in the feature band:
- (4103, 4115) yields 1.2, 138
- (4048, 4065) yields -0.5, 161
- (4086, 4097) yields 0.3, 150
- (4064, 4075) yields -0.4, 161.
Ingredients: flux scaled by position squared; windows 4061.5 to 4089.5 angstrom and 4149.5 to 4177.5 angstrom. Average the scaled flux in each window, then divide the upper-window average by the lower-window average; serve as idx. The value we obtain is 1.04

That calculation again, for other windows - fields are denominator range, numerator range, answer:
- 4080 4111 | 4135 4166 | 1.14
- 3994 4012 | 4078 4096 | 1.05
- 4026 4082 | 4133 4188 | 1.01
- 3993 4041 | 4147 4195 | 1.04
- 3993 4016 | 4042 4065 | 1.07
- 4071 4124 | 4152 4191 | 1.08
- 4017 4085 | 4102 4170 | 0.99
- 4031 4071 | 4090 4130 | 0.92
